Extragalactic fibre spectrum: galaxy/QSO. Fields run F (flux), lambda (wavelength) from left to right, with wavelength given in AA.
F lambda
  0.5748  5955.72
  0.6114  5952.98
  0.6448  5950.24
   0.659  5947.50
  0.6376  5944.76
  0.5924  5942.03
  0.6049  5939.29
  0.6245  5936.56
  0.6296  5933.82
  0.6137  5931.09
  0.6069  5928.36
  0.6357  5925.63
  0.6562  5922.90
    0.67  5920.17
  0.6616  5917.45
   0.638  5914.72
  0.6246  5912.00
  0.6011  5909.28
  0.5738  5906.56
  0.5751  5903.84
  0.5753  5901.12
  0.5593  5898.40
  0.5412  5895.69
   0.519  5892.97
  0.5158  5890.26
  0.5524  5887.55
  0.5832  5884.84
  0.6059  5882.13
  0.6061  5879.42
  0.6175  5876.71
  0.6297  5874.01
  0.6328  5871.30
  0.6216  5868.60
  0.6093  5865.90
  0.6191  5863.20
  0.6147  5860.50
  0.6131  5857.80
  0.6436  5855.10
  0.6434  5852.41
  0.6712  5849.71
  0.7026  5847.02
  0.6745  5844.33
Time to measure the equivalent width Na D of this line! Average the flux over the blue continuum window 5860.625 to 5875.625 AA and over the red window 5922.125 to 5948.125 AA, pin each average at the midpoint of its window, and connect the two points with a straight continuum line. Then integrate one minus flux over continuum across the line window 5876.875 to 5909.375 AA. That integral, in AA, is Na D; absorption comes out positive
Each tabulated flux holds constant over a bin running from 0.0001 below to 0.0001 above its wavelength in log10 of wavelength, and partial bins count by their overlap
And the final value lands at 2.9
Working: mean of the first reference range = 0.622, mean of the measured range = 0.568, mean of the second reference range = 0.624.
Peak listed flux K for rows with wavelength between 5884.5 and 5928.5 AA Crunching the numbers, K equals 0.67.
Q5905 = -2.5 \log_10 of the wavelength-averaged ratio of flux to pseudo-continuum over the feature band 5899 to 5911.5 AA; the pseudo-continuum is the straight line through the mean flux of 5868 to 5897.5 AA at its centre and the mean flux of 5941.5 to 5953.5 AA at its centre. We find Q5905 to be 0.03 mag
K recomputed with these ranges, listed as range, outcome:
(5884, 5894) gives 0.5832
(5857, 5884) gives 0.6328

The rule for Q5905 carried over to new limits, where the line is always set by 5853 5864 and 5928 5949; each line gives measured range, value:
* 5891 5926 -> 0.041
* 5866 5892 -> 0.050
